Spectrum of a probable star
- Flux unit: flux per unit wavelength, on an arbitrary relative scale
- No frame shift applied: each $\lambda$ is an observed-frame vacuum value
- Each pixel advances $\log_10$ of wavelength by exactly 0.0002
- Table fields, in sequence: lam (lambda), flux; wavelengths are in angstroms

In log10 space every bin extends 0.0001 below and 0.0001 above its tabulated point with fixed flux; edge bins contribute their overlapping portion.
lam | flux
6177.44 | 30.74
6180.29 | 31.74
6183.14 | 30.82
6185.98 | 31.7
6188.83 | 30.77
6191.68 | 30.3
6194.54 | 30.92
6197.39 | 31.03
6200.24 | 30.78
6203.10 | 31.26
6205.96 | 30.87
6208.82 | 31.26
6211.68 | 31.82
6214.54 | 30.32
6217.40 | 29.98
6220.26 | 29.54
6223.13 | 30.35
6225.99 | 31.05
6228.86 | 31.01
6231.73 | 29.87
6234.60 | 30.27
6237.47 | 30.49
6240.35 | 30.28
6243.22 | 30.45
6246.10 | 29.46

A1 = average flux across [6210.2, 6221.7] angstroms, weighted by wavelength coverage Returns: 30.4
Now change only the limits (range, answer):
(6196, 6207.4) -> 31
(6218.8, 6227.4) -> 30.3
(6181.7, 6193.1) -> 30.9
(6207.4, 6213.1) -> 31.5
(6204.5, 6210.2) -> 31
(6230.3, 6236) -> 30.1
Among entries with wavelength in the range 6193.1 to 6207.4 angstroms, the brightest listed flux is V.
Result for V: 31.26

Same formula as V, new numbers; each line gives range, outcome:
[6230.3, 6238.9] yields 30.49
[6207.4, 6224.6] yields 31.82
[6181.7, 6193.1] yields 31.7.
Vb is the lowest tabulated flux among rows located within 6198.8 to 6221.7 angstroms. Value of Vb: 29.54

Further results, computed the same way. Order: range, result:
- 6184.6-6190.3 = 30.77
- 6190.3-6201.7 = 30.3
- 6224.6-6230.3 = 31.01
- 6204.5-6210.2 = 30.87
